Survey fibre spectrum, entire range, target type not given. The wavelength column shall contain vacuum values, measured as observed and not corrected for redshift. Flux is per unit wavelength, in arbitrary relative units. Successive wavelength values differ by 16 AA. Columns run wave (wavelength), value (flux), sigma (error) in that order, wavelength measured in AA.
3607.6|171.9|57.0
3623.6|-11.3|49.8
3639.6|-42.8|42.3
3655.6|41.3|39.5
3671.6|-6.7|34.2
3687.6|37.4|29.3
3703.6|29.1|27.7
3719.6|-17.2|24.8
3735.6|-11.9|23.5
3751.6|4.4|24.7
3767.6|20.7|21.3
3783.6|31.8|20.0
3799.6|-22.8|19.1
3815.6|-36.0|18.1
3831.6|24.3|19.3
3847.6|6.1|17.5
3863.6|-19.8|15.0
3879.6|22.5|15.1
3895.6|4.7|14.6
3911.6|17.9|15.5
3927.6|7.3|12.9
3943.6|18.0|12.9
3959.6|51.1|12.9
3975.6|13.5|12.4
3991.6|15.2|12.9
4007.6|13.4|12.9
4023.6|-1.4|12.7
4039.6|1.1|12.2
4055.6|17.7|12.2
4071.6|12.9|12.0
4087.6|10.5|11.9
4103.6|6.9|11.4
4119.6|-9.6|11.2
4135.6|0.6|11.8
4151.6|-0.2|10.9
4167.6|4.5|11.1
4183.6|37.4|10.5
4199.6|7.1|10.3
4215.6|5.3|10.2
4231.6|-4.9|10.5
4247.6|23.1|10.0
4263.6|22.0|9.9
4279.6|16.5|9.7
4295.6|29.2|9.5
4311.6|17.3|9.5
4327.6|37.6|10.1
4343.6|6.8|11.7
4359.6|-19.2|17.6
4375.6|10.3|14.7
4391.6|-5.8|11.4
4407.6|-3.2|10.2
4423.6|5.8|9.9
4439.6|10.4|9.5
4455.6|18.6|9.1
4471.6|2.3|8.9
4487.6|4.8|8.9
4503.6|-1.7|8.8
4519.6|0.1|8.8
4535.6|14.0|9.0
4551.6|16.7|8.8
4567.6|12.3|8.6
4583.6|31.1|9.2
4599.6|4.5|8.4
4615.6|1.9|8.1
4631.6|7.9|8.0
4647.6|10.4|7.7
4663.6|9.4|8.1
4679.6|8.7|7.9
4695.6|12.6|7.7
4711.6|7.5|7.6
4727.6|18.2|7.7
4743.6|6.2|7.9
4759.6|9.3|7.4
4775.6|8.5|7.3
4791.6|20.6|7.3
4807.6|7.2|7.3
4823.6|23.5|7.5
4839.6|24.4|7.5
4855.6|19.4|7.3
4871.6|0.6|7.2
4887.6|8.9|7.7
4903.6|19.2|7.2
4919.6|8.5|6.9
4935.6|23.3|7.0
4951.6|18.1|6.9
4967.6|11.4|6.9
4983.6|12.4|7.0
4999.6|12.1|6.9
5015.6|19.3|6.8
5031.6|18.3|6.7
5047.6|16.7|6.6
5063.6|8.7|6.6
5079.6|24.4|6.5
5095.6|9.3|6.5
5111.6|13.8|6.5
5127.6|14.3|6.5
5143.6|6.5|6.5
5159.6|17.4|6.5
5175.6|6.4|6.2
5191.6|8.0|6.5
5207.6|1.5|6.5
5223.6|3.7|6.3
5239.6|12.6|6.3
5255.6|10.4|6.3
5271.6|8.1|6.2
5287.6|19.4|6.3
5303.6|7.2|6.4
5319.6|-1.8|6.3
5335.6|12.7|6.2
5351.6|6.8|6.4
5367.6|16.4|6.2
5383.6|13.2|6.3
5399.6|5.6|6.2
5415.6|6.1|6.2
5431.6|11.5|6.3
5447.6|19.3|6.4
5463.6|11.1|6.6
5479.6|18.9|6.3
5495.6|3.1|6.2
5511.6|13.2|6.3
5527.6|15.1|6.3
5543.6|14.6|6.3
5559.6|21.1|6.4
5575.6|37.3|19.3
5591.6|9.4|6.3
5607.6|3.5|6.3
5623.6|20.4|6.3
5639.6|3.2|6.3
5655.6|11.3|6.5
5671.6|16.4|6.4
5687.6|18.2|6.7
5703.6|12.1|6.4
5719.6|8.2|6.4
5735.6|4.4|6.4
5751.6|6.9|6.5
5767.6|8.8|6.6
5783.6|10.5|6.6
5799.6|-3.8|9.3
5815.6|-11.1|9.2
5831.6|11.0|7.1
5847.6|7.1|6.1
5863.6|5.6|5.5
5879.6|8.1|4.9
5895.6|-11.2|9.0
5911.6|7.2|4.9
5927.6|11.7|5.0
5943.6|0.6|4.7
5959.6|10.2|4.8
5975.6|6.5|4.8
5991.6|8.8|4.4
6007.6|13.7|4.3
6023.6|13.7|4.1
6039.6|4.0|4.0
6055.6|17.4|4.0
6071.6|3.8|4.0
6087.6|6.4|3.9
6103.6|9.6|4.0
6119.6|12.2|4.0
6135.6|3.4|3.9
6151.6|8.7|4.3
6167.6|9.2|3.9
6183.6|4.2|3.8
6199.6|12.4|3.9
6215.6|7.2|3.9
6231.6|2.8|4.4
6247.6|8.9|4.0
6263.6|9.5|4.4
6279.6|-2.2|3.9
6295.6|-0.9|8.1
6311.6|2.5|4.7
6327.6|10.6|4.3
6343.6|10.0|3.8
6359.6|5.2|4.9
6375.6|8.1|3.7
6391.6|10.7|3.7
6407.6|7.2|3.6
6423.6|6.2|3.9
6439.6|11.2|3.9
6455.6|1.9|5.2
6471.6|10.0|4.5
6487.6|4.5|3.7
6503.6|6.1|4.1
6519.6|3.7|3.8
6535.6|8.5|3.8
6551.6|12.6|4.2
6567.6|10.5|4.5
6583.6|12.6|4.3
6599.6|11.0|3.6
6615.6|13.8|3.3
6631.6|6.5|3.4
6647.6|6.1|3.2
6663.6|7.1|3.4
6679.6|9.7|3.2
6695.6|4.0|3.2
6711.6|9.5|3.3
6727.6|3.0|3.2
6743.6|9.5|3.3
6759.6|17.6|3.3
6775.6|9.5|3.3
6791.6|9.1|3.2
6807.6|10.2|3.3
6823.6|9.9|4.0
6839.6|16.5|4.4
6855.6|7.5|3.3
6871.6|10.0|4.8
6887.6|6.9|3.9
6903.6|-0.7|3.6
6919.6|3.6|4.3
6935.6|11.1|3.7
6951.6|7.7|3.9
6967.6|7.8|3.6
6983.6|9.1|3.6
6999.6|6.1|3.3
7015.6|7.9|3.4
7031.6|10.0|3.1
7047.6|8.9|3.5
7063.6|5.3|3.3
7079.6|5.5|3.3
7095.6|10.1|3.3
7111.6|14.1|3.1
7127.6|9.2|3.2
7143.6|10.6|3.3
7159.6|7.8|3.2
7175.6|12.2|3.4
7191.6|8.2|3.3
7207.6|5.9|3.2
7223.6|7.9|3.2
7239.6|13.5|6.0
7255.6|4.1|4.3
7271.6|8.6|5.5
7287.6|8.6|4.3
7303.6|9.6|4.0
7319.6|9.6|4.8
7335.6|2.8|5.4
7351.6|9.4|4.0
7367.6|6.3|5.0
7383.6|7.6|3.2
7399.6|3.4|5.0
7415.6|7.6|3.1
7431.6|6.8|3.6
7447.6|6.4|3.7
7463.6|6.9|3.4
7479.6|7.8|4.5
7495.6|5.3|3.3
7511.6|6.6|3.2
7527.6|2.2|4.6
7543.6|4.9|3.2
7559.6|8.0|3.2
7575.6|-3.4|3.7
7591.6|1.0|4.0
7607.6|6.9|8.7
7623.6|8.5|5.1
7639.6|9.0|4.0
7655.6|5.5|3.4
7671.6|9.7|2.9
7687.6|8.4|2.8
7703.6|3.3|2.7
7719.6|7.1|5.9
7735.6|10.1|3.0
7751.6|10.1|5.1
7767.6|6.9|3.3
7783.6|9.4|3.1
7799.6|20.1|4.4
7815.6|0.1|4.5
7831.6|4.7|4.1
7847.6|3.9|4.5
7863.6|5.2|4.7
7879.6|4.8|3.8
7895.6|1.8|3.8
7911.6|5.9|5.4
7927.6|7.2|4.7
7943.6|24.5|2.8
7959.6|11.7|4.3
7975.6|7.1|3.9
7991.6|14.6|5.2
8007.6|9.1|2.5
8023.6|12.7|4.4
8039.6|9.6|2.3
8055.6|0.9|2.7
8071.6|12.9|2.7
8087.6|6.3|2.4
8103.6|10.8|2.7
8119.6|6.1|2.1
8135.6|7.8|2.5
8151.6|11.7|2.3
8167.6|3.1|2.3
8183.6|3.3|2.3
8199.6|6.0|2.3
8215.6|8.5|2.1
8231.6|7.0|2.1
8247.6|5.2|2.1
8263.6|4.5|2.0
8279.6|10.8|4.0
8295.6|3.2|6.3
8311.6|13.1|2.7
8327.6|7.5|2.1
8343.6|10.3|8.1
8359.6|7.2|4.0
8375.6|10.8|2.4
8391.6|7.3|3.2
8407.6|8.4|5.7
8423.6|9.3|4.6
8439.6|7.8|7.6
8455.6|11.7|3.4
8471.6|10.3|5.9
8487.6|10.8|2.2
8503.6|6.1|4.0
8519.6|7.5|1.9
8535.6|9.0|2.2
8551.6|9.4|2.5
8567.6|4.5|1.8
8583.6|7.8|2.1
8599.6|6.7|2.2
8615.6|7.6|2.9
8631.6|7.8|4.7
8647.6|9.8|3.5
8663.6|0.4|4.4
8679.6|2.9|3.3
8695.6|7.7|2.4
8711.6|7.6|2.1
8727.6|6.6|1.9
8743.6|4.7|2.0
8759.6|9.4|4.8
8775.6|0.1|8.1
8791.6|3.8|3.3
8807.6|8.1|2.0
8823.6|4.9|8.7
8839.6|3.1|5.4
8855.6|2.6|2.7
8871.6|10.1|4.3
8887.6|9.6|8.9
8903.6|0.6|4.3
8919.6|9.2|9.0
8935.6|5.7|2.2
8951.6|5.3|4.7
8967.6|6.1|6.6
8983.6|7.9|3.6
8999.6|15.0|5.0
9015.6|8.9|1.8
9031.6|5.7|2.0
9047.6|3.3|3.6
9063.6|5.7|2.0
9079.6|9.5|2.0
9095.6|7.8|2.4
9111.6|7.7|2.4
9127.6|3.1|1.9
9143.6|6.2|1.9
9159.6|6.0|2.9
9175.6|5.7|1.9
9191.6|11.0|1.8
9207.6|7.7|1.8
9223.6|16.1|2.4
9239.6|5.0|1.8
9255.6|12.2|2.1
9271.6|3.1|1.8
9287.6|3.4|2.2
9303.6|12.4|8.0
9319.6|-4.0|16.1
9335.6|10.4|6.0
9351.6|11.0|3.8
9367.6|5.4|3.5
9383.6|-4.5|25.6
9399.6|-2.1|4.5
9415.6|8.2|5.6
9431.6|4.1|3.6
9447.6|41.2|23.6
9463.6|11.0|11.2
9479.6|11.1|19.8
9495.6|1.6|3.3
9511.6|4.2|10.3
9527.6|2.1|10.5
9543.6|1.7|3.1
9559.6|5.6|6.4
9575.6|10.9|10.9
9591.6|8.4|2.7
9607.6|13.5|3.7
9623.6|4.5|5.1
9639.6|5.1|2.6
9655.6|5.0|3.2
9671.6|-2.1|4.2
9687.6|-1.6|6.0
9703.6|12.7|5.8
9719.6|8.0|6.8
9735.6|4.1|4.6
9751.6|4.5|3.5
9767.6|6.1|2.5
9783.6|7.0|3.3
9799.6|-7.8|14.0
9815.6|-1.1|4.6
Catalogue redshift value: 0.210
